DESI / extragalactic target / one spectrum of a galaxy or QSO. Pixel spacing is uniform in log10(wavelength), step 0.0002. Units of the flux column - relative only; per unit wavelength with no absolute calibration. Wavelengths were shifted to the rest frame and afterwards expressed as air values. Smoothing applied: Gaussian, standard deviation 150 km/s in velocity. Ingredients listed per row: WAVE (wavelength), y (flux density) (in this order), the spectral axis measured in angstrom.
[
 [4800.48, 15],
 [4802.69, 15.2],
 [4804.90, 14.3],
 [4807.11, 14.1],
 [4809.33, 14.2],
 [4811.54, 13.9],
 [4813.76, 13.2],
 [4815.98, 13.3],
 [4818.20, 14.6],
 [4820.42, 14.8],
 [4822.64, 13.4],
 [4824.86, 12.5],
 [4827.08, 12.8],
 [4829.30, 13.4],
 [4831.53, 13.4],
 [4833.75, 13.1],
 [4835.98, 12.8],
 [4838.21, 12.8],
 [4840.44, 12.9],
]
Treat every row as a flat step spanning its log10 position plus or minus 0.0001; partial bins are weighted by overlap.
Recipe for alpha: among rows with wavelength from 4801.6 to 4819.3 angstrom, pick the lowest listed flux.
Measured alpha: 13.2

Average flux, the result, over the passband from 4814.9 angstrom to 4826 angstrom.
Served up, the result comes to 13.7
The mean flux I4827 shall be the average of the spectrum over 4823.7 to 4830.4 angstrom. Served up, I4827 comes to 12.9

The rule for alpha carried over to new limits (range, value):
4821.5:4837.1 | 12.5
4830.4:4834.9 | 13.1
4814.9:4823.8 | 13.3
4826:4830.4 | 12.8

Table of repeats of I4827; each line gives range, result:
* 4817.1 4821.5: 14.7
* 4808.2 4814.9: 13.8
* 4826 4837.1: 13.1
